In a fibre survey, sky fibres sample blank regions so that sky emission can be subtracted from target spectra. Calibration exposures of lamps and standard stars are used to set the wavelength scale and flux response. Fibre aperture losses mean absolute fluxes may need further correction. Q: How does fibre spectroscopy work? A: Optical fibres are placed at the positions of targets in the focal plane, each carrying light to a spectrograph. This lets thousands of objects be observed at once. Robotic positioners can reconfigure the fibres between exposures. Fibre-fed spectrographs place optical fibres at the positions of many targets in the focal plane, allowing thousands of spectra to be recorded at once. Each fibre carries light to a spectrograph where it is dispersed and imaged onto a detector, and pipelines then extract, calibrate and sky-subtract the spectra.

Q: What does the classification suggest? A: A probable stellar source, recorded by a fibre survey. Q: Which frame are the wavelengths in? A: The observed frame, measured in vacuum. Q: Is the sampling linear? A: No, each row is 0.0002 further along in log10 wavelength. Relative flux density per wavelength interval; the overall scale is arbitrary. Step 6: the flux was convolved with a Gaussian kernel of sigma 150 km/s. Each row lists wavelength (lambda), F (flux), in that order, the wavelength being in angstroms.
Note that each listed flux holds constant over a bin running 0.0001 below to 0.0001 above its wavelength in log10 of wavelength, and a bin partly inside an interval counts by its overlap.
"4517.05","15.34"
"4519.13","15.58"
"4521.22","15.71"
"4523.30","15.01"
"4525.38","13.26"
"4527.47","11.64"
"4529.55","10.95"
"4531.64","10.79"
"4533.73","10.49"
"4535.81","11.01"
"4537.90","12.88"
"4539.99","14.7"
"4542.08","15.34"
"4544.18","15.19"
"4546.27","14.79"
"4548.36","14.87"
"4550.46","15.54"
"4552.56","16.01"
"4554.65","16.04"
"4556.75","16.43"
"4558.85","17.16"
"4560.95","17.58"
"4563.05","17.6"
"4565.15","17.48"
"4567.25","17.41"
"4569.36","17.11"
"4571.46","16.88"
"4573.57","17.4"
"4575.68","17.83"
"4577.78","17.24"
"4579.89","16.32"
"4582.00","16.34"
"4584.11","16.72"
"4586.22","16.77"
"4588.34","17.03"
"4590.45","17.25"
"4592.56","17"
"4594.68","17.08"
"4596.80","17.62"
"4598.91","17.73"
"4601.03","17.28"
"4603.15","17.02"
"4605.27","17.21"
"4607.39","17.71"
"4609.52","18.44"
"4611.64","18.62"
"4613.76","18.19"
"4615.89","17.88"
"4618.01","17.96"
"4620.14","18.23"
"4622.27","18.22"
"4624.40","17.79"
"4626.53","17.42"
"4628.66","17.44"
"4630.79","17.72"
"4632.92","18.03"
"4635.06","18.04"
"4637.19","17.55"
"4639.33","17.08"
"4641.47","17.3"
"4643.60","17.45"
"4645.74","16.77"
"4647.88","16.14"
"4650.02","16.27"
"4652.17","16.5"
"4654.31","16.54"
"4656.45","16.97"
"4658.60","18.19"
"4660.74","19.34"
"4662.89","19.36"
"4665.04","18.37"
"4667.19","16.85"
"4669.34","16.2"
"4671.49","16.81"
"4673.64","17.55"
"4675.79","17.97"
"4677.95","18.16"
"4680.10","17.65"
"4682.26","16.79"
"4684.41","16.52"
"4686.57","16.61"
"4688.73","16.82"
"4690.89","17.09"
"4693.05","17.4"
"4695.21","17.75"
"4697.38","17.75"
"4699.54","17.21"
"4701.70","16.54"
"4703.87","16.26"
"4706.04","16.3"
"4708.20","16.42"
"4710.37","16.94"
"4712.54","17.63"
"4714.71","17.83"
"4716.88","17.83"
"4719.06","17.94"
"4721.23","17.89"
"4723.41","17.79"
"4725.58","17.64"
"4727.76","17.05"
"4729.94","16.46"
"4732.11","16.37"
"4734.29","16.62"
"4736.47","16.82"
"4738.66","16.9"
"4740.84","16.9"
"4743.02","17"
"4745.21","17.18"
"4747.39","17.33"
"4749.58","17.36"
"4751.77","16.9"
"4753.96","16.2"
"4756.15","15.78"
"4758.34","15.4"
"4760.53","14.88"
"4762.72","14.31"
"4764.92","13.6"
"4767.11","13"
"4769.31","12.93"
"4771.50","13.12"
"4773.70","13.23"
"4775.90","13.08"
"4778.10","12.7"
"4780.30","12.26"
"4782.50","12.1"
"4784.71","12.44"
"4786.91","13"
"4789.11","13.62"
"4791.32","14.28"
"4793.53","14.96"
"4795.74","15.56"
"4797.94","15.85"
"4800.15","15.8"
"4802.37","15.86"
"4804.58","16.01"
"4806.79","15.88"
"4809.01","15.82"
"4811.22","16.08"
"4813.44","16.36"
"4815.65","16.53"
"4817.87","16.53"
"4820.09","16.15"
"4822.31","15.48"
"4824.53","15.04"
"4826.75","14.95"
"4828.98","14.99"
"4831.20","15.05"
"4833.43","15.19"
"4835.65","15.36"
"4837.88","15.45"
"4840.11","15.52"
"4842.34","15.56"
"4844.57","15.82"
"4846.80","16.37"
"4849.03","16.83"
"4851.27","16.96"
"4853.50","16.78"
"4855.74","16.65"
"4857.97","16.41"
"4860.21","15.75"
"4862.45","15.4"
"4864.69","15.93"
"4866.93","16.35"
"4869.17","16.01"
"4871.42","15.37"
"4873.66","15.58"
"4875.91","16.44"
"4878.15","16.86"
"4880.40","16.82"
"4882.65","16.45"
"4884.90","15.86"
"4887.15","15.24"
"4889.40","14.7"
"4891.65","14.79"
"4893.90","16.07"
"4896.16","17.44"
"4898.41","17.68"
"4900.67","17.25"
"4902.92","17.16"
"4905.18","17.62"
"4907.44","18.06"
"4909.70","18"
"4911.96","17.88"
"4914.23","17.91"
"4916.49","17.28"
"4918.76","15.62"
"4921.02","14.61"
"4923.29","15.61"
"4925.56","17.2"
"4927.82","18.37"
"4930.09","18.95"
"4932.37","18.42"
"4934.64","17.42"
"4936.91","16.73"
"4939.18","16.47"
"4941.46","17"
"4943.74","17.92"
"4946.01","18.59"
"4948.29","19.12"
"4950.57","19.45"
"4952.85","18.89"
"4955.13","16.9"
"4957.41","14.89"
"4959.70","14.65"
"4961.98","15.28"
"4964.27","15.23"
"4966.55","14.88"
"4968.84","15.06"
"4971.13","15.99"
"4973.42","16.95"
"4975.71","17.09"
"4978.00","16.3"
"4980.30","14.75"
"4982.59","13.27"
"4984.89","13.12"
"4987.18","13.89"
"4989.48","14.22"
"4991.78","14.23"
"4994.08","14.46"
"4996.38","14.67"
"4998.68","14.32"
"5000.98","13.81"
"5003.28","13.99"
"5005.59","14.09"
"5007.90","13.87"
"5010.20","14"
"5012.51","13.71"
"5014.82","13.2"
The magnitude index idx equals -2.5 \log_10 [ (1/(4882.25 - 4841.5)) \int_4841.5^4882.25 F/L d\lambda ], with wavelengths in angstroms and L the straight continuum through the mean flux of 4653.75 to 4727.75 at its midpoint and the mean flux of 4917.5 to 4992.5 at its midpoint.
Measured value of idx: 0.029 mag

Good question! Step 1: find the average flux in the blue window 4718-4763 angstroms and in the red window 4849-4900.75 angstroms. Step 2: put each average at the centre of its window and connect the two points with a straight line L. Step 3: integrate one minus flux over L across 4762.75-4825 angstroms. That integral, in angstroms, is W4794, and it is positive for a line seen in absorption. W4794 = 7.46 angstroms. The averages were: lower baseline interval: 16.7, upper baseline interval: 16.2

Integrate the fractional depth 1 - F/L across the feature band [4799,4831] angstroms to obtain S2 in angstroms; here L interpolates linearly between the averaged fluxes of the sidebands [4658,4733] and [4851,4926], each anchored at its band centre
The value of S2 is 1.9 angstroms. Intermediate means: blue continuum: 17.3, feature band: 15.8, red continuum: 16.5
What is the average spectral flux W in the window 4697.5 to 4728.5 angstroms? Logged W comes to 17.3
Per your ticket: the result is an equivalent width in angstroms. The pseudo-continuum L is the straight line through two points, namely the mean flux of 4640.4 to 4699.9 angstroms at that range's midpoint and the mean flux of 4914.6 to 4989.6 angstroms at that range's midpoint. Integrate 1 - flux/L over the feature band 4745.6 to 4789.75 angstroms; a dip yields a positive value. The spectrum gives 7.23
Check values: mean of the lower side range 17.3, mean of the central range 14.2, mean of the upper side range 16.4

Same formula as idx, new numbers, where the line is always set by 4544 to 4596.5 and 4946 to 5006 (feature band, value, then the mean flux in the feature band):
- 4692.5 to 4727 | -0.07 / 17.3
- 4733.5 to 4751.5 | -0.05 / 17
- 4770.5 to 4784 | 0.25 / 12.7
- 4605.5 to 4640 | -0.08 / 17.9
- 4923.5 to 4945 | -0.13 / 17.5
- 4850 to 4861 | -0.05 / 16.5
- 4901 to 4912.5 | -0.13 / 17.7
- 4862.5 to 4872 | -0.01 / 15.9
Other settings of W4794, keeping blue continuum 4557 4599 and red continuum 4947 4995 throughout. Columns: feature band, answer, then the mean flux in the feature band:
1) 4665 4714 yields -1.06 angstroms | 17.1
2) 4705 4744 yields -1.26 angstroms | 17.1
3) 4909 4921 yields -0.90 angstroms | 17.1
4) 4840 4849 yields 0.09 angstroms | 16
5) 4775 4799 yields 4.01 angstroms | 13.6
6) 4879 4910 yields -1.31 angstroms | 16.6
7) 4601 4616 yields -0.69 angstroms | 17.8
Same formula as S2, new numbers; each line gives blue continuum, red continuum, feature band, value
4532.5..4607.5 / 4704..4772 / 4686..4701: -0.83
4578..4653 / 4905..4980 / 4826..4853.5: 2.18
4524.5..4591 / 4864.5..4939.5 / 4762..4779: 3.15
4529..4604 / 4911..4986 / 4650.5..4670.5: -1.79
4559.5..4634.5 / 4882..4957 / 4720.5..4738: 0.29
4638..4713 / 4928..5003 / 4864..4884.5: 0.25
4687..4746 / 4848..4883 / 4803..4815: 0.40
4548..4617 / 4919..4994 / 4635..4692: -1.11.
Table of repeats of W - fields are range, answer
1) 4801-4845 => 15.7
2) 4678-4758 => 17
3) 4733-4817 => 15.1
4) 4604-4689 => 17.5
